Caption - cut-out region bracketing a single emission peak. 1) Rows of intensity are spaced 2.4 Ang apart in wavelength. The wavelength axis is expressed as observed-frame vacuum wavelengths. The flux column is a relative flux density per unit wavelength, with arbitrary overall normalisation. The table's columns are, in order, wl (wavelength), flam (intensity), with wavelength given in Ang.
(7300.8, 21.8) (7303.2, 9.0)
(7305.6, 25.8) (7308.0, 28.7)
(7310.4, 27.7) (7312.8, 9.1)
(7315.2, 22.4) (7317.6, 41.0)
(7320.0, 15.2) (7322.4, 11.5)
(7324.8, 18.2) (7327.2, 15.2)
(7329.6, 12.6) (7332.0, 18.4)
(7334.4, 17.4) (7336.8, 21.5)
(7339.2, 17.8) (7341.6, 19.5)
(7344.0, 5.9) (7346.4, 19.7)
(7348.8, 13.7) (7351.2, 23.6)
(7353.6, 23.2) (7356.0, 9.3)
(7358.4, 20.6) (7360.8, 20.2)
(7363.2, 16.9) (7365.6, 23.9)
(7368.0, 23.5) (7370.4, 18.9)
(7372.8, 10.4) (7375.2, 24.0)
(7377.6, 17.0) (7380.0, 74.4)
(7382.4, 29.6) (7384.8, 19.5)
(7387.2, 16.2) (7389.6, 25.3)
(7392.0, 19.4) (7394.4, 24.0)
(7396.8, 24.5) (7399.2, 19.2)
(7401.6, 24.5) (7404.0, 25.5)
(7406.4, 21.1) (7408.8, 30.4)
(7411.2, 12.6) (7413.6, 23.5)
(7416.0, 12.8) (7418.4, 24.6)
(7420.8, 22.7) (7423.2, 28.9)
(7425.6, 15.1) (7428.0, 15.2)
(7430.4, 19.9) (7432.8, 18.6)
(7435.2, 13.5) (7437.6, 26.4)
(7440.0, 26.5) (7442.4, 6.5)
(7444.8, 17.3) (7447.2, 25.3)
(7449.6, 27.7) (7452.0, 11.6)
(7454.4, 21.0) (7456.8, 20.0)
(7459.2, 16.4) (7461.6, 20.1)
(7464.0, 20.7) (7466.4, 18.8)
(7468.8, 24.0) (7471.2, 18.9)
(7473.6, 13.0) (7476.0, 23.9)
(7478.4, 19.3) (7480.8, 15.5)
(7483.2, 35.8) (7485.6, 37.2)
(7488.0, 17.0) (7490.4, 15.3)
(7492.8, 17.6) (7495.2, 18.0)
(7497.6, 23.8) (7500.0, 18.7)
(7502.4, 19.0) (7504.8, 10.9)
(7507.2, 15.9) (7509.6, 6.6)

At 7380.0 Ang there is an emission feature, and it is H-alpha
